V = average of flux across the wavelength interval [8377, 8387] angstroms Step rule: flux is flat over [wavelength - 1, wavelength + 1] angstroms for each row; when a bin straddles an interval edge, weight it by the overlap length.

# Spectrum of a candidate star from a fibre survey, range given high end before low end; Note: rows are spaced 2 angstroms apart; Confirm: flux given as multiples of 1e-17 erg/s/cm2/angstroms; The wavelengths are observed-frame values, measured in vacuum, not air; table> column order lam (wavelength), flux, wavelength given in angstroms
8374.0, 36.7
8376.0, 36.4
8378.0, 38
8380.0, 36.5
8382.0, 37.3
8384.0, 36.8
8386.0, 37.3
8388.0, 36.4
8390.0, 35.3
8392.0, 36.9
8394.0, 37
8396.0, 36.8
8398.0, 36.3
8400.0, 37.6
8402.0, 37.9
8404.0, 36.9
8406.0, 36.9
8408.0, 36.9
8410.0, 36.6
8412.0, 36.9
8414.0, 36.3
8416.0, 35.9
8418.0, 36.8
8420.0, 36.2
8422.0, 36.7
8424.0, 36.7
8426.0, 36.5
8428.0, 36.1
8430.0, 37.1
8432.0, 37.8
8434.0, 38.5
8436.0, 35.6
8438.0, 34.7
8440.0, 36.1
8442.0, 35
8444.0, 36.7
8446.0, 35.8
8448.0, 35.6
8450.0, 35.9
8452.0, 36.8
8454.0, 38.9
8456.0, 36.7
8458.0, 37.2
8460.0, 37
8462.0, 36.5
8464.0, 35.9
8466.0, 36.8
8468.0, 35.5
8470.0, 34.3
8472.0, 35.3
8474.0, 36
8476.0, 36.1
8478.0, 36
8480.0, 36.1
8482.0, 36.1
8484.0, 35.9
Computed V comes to 37.2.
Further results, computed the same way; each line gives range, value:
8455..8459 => 37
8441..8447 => 35.8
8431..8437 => 37.3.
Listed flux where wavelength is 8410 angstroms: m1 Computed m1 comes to 36.6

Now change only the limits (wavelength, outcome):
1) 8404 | 36.9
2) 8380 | 36.5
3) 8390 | 35.3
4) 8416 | 35.9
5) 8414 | 36.3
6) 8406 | 36.9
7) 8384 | 36.8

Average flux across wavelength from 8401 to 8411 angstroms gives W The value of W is 37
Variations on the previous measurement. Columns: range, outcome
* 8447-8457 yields 36.8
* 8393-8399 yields 36.7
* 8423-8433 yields 36.8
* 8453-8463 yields 37.3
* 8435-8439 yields 35.2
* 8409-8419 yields 36.5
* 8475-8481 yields 36.1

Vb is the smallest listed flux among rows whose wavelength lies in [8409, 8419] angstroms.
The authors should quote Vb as 35.9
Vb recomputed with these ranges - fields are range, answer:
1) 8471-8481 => 35.3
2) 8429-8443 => 34.7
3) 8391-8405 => 36.3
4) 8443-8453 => 35.6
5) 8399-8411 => 36.6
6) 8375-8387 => 36.4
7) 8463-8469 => 35.5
